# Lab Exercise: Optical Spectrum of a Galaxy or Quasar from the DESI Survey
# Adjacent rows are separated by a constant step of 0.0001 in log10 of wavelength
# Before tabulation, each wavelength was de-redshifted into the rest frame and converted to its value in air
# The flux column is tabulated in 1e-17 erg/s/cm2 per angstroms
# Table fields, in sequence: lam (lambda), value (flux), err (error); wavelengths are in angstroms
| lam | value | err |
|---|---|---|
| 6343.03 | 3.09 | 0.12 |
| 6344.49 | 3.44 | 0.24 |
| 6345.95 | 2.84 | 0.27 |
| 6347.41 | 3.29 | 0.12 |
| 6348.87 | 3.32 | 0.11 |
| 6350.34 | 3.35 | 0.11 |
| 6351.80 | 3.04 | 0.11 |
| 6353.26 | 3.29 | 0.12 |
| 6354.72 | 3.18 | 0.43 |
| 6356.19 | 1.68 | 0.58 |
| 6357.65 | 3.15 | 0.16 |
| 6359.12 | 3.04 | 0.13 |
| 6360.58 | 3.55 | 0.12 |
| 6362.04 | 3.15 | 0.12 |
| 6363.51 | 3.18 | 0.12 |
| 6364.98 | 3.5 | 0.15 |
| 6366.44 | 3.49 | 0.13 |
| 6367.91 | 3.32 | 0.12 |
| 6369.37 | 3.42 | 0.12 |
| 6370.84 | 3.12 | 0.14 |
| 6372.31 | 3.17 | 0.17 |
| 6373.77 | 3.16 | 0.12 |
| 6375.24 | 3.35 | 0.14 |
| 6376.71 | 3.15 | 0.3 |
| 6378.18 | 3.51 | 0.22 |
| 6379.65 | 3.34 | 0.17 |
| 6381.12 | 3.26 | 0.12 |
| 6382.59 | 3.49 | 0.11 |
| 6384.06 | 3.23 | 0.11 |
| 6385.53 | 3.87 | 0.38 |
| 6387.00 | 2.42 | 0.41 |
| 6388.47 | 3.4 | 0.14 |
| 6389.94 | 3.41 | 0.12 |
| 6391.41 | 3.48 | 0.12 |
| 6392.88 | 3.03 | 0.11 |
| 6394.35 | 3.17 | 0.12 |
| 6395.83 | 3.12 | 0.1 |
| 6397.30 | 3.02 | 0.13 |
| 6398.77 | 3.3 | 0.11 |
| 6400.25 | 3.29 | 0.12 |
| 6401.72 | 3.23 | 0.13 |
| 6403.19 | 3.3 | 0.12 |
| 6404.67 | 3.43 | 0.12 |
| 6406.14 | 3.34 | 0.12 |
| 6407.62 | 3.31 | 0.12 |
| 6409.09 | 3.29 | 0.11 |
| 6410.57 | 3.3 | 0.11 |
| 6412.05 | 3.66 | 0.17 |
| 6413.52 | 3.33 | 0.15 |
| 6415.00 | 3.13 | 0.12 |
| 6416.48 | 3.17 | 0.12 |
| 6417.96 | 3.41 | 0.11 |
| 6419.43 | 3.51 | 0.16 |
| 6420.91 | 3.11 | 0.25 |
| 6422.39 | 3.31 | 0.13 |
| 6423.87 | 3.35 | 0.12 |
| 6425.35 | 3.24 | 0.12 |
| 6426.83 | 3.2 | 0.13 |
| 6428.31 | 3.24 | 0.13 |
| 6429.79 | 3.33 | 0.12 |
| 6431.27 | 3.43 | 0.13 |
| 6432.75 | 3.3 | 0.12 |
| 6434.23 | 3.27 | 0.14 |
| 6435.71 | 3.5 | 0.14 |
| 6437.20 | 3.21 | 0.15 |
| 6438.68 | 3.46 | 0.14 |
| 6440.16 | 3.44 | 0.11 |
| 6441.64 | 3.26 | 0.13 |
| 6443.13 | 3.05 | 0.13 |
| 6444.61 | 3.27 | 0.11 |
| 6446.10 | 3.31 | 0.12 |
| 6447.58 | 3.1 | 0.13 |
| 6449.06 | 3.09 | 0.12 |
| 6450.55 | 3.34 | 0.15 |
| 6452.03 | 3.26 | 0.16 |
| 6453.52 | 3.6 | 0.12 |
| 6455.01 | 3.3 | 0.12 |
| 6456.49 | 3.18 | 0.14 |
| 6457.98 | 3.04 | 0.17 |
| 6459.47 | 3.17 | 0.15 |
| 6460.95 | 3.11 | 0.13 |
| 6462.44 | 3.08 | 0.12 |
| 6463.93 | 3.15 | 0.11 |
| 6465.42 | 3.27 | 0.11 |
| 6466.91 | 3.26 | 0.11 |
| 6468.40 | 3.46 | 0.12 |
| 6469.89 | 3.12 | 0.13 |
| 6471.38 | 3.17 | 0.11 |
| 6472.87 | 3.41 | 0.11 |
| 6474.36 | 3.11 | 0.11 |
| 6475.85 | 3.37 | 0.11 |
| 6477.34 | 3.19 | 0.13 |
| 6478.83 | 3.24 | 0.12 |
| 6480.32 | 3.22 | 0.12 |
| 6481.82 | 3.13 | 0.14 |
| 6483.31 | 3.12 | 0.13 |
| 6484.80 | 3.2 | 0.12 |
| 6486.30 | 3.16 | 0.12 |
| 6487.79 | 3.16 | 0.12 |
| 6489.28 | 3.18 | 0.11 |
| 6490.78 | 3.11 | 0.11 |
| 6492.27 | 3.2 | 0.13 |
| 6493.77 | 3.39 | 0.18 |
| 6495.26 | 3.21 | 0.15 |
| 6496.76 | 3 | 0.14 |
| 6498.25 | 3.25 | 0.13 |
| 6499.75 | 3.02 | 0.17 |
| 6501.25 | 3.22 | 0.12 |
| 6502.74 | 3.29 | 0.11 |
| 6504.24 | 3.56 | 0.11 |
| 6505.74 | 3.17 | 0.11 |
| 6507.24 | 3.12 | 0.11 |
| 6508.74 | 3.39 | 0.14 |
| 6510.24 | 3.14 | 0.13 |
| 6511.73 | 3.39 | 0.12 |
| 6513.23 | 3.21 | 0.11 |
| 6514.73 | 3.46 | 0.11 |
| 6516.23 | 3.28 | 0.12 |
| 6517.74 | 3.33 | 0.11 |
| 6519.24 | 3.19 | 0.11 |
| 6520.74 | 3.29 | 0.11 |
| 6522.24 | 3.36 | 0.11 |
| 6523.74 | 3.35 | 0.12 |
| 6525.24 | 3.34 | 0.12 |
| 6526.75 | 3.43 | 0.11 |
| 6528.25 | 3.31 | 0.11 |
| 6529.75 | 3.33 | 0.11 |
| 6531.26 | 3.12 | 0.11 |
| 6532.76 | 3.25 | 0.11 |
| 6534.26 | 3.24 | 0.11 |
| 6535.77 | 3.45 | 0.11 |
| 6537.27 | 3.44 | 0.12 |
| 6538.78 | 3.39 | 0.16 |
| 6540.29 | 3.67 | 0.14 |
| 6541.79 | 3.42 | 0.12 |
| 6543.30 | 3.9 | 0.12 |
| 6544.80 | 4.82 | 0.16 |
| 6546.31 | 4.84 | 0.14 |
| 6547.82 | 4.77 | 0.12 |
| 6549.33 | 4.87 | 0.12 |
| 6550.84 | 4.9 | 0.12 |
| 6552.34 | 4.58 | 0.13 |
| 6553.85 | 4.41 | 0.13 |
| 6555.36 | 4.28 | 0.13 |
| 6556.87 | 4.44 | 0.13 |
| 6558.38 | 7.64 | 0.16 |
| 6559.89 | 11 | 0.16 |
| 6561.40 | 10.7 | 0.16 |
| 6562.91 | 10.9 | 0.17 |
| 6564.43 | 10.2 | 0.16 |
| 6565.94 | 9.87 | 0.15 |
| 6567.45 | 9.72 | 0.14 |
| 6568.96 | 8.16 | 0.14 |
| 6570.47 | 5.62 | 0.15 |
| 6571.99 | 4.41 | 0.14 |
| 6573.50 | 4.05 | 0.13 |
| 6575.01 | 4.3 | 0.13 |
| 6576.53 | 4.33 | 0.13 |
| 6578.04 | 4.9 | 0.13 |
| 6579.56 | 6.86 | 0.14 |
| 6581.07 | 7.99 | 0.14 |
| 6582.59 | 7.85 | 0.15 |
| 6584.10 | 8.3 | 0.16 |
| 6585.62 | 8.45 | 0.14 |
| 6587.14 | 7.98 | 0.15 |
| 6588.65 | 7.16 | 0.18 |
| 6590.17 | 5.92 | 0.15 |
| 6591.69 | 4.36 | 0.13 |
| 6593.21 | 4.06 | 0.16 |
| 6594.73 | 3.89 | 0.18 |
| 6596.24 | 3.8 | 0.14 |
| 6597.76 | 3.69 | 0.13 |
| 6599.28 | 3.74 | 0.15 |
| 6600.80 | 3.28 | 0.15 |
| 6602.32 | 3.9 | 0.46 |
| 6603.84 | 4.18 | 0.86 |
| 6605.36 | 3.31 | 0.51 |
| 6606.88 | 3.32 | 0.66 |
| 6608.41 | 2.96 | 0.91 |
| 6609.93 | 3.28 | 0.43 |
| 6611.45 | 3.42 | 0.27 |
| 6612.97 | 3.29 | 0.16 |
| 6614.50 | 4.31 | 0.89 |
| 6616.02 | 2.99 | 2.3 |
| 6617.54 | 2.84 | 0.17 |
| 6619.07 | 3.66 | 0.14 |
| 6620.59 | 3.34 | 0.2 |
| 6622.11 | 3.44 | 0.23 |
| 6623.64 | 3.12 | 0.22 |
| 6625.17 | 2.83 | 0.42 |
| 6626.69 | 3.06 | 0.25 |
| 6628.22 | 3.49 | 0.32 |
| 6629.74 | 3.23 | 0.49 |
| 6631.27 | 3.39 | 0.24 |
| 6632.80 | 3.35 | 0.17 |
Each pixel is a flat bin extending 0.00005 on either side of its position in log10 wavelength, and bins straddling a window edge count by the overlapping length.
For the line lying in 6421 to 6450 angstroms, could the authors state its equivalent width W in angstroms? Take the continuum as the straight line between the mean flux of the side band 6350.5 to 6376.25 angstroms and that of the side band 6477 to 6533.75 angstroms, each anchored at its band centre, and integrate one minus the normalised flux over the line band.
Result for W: -0.6 angstroms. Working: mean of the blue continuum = 3.17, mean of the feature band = 3.28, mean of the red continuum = 3.25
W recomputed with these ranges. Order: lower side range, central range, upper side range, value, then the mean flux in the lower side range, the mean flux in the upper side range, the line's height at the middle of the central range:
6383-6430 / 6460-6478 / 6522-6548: 1.15 angstroms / 3.28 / 3.62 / 3.44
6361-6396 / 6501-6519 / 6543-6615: 5.74 angstroms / 3.29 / 5.66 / 4.84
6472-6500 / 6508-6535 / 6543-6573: 8.83 angstroms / 3.2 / 6.72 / 4.94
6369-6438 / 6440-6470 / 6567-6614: 4.48 angstroms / 3.29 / 5.14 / 3.8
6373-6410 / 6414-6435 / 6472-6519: -0.16 angstroms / 3.28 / 3.23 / 3.26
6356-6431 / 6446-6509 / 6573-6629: 9.00 angstroms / 3.27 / 4.48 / 3.76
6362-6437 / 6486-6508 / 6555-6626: 5.95 angstroms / 3.3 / 5.45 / 4.39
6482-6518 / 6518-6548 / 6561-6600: 6.70 angstroms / 3.23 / 6.55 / 4.59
